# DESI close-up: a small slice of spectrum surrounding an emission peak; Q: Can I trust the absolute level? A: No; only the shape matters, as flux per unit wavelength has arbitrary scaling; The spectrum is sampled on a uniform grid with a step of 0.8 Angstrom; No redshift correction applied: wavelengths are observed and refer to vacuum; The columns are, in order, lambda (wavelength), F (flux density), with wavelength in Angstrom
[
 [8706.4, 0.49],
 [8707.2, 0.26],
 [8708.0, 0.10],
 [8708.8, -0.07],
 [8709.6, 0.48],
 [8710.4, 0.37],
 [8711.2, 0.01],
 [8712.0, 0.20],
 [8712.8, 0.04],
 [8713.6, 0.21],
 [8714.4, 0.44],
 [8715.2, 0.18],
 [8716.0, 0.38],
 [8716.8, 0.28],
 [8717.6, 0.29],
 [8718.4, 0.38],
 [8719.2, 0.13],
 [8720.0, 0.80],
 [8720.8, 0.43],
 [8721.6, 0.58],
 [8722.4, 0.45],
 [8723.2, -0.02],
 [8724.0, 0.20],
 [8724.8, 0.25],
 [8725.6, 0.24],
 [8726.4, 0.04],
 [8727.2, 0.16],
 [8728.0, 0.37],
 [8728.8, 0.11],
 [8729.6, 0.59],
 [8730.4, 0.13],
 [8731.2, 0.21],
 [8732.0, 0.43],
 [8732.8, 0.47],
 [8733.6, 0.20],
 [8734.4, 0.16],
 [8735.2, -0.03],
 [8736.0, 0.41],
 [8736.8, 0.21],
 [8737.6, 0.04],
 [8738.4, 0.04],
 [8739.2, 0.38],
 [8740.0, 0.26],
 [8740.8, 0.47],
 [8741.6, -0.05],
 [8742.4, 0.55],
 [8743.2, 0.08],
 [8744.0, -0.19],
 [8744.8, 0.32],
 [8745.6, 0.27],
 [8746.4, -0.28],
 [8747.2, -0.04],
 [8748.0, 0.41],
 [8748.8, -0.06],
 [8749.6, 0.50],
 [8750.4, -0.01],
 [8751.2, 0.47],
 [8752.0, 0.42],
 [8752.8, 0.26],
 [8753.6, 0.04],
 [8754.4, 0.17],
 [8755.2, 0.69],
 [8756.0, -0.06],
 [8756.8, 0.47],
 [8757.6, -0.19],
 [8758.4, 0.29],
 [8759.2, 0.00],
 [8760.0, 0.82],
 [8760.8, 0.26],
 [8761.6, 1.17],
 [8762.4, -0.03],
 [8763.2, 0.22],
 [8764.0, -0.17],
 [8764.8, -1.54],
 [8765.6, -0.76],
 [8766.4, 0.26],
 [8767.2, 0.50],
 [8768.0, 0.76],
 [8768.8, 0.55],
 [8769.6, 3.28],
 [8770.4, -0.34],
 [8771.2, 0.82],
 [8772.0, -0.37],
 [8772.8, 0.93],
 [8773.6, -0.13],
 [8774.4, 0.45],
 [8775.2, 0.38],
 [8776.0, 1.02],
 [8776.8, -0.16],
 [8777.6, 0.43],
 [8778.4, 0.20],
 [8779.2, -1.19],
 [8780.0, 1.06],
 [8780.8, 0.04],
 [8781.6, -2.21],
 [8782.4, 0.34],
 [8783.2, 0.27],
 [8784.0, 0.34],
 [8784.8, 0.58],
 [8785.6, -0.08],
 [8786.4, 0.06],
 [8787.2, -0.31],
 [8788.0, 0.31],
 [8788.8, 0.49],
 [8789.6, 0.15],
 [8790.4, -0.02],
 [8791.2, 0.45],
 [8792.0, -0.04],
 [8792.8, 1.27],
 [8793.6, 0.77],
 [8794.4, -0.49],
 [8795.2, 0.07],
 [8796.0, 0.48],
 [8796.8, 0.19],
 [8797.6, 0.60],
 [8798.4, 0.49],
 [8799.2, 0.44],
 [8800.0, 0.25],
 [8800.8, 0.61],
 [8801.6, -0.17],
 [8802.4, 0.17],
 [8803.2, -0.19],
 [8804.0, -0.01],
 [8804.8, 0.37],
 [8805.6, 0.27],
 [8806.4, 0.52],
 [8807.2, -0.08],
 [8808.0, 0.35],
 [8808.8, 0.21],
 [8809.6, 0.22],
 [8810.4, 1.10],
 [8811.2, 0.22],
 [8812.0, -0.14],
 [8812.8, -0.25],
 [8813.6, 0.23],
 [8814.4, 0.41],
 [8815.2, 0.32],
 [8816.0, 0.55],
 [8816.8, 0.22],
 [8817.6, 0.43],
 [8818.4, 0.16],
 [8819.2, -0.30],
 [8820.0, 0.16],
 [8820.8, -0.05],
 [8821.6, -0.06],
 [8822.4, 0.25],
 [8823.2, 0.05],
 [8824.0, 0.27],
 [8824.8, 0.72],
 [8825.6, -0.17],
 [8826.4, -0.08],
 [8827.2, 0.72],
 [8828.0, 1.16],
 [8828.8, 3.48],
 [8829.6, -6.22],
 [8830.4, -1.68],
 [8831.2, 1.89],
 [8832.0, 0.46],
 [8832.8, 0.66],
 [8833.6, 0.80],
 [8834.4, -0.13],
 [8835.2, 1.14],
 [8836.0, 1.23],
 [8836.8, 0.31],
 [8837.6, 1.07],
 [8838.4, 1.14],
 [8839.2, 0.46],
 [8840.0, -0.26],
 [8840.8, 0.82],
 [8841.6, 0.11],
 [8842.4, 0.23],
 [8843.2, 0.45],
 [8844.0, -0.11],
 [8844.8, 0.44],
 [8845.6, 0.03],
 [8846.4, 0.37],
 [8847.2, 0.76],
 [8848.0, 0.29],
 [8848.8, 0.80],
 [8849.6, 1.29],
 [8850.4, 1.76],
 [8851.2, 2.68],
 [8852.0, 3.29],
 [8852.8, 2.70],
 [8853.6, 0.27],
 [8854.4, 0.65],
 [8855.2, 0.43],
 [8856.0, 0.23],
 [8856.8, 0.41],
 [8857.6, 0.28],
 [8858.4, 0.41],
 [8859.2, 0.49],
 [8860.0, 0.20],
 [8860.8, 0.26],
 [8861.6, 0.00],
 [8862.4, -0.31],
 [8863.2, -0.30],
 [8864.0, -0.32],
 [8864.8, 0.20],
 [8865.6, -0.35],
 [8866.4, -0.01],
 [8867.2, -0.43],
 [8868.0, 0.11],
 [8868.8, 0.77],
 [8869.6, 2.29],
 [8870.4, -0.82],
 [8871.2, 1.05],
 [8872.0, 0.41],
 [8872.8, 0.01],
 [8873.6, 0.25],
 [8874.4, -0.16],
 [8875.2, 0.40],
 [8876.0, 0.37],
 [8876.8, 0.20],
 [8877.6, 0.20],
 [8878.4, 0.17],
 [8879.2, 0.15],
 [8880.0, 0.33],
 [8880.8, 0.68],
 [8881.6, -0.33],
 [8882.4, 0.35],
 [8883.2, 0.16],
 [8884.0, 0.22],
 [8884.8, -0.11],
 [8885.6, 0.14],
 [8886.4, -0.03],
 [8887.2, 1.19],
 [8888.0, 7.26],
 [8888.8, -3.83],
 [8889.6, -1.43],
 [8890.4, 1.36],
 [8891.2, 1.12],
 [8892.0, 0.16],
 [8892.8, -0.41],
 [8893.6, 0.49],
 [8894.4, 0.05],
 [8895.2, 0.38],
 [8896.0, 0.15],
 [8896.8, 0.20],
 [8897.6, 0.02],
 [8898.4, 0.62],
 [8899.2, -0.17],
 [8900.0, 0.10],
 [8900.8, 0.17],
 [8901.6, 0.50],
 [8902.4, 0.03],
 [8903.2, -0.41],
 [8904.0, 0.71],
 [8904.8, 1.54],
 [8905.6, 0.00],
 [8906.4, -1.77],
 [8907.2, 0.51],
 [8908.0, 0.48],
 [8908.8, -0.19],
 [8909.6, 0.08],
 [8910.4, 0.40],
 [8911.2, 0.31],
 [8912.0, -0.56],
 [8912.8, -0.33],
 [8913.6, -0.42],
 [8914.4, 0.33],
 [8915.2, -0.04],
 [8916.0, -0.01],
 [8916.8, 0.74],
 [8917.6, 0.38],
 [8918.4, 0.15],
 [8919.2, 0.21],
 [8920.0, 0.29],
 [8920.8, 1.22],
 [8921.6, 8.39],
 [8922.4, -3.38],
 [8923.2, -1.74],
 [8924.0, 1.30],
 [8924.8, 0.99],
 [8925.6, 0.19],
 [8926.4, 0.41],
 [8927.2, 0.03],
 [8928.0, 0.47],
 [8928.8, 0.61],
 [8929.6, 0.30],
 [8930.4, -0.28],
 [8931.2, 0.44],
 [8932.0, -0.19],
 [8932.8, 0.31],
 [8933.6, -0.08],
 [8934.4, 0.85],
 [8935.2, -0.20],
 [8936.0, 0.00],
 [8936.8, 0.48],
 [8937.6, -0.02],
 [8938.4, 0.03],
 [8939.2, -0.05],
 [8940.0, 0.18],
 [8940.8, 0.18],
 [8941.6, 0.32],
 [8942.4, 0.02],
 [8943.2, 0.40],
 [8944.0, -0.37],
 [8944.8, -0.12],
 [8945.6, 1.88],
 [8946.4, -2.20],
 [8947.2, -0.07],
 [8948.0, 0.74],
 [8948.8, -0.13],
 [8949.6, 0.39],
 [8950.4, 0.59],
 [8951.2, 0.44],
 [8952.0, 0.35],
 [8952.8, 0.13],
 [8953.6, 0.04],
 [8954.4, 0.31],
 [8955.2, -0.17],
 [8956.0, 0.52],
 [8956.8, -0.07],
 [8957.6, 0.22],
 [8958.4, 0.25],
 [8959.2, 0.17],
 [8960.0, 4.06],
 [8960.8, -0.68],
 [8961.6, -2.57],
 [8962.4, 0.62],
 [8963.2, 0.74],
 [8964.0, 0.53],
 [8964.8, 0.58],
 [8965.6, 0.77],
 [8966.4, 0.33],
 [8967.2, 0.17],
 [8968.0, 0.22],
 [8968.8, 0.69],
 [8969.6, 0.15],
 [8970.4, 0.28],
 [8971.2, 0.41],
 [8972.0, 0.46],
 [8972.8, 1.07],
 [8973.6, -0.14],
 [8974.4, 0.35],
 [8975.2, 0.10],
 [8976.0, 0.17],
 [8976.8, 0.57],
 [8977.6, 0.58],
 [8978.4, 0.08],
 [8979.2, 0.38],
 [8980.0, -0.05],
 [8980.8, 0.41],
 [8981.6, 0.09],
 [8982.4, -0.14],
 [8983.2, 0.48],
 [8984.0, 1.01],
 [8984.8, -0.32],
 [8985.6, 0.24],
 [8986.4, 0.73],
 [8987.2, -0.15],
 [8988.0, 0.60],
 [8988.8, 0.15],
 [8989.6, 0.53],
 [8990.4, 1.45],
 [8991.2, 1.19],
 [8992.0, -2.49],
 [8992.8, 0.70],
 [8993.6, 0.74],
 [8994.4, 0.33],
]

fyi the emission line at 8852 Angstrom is Hbeta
